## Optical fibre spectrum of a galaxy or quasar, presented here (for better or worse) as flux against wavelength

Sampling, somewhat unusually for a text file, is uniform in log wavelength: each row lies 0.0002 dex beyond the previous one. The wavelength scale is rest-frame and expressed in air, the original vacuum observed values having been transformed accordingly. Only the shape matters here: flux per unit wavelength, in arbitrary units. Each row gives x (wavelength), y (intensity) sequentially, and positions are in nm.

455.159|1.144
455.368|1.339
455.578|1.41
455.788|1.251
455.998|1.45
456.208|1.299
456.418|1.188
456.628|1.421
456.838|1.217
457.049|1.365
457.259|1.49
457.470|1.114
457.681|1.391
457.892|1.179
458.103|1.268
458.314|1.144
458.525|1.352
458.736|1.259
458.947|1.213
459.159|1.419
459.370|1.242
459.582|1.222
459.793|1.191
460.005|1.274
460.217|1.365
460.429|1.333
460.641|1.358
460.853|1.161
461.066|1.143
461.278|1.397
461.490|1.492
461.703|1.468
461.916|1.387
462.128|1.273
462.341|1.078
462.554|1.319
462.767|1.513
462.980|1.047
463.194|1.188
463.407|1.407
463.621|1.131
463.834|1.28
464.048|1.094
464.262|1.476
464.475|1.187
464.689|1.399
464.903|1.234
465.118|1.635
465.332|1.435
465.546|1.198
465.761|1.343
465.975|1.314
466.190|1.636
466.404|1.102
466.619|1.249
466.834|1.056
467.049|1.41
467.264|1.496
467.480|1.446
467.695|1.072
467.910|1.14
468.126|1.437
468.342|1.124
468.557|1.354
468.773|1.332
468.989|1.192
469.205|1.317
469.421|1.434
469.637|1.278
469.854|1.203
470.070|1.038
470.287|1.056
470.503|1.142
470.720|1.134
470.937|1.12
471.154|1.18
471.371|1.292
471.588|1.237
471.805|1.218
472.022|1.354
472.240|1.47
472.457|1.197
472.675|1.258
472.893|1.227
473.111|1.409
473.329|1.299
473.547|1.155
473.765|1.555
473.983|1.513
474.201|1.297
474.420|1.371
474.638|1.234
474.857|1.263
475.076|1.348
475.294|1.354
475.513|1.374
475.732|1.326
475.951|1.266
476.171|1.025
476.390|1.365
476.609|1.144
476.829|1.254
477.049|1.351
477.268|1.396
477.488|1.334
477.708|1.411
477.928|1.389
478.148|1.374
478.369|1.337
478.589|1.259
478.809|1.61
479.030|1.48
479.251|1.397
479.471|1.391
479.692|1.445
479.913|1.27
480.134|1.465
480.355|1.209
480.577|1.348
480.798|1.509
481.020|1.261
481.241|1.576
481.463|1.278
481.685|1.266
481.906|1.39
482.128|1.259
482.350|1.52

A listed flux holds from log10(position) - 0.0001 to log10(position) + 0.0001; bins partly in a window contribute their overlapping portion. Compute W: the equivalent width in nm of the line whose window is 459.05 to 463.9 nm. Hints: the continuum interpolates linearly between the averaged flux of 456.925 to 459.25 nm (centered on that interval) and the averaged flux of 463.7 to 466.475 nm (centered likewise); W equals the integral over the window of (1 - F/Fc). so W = 0.07 nm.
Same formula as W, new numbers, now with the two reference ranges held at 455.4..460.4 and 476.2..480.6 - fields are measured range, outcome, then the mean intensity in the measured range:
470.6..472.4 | 0.12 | 1.25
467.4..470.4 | 0.19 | 1.24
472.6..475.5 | 0.02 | 1.33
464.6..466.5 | -0.07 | 1.37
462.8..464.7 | 0.09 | 1.25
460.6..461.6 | 0.00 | 1.31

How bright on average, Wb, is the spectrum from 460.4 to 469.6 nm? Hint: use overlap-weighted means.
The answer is 1.3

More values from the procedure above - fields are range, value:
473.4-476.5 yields 1.32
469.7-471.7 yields 1.16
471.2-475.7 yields 1.32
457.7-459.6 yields 1.26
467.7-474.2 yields 1.26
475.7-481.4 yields 1.35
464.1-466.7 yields 1.35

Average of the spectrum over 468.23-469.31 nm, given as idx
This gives 1.26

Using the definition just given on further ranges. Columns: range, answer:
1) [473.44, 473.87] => 1.35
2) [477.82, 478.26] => 1.38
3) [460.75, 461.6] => 1.3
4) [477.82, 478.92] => 1.39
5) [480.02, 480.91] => 1.38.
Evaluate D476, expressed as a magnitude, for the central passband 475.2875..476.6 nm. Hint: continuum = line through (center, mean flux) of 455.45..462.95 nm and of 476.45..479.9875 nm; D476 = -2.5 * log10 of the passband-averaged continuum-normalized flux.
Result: 0.07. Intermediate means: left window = 1.3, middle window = 1.27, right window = 1.37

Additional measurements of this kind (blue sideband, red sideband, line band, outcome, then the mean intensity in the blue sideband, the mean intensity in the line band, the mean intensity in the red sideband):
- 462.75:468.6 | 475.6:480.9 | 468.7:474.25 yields 0.05 mag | 1.3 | 1.27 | 1.35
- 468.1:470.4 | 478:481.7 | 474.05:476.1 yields 0.01 mag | 1.24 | 1.31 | 1.38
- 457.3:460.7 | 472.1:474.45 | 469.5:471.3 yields 0.15 mag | 1.27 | 1.15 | 1.34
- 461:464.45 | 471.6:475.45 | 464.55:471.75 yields 0.03 mag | 1.29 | 1.27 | 1.32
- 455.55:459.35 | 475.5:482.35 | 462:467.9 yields 0.02 mag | 1.3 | 1.29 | 1.35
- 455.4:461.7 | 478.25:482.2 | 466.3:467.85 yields 0.06 mag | 1.3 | 1.26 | 1.38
